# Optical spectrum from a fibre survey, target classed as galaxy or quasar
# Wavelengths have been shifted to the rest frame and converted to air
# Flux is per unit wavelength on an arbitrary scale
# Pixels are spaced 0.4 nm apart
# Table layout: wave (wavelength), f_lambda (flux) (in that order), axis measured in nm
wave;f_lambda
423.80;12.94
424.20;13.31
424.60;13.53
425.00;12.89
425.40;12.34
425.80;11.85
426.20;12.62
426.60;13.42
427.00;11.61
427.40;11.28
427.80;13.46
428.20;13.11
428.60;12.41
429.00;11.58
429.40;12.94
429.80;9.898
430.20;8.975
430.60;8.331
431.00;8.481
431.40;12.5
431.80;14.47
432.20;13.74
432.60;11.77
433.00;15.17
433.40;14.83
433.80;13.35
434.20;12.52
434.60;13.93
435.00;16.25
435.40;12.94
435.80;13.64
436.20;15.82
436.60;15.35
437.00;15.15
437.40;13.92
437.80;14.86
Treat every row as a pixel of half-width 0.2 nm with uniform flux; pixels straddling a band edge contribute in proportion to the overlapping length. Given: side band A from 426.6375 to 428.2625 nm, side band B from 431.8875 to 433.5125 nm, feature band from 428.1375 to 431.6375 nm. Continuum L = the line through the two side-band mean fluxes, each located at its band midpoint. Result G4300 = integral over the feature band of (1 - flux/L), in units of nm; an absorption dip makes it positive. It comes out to 0.59 nm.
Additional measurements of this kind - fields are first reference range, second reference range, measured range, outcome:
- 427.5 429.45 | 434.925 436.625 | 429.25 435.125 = 0.54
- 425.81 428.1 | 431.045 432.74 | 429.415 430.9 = 0.37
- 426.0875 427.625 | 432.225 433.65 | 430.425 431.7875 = 0.30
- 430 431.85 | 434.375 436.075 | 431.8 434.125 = -0.32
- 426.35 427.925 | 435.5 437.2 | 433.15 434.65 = 0.06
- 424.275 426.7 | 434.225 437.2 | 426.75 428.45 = 0.10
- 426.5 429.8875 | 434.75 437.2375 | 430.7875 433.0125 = 0.17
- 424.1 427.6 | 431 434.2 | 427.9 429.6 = 0.04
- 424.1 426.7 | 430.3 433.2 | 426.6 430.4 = 0.19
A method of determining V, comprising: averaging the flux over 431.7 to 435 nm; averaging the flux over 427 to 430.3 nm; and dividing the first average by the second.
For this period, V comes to 1.2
